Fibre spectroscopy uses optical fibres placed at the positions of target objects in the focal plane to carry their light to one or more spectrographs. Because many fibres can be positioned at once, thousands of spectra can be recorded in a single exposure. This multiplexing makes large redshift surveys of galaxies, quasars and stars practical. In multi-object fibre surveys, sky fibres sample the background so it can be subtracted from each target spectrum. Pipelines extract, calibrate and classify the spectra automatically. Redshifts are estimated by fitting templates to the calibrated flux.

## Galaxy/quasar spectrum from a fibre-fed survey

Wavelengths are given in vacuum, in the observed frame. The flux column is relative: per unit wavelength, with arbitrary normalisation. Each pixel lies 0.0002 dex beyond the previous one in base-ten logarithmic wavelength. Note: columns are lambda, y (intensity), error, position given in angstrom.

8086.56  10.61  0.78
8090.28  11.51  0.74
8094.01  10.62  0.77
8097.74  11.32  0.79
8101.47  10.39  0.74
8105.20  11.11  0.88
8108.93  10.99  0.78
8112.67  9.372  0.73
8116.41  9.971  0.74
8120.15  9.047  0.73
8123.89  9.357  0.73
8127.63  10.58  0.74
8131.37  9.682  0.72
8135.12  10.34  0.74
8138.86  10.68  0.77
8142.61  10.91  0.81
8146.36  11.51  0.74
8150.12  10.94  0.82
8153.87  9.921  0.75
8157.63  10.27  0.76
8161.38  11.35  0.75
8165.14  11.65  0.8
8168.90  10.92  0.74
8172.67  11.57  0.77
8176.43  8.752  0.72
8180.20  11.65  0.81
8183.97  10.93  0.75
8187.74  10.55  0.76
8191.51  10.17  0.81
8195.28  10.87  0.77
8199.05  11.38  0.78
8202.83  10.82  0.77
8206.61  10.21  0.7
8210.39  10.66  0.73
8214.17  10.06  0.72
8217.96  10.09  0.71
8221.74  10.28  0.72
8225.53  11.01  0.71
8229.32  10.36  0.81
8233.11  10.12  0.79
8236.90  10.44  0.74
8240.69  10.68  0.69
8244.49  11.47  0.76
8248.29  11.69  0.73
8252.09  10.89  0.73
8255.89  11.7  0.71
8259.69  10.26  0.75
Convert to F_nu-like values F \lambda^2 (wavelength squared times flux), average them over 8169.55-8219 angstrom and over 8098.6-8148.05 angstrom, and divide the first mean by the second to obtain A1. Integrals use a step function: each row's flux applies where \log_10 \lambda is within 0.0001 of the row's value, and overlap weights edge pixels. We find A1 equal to 1.0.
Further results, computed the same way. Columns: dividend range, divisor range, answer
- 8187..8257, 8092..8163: 1.05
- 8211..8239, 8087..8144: 1.02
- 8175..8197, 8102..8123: 1.06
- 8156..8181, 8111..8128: 1.15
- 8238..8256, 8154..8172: 1.04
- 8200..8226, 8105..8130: 1.07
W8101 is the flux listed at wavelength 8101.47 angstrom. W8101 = 10.39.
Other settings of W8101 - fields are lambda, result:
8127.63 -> 10.58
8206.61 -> 10.21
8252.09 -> 10.89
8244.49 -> 11.47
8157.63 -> 10.27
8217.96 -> 10.09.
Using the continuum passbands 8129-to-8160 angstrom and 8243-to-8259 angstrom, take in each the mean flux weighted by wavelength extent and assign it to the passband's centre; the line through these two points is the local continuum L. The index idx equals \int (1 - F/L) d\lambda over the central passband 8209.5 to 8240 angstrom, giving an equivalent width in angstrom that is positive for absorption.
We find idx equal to 2.1 angstrom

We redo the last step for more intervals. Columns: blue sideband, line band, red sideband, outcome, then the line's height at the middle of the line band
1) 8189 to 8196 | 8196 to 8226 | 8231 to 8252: 0.2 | 10.6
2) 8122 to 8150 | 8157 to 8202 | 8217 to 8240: -1.8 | 10.4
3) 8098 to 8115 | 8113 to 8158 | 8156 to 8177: 2.0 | 10.7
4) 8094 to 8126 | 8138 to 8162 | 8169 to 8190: -0.6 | 10.5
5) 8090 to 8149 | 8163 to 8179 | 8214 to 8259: -0.3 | 10.6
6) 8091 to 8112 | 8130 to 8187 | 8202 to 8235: -0.7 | 10.6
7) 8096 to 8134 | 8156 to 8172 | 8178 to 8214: -0.9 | 10.5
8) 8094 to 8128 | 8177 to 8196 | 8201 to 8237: -0.6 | 10.4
